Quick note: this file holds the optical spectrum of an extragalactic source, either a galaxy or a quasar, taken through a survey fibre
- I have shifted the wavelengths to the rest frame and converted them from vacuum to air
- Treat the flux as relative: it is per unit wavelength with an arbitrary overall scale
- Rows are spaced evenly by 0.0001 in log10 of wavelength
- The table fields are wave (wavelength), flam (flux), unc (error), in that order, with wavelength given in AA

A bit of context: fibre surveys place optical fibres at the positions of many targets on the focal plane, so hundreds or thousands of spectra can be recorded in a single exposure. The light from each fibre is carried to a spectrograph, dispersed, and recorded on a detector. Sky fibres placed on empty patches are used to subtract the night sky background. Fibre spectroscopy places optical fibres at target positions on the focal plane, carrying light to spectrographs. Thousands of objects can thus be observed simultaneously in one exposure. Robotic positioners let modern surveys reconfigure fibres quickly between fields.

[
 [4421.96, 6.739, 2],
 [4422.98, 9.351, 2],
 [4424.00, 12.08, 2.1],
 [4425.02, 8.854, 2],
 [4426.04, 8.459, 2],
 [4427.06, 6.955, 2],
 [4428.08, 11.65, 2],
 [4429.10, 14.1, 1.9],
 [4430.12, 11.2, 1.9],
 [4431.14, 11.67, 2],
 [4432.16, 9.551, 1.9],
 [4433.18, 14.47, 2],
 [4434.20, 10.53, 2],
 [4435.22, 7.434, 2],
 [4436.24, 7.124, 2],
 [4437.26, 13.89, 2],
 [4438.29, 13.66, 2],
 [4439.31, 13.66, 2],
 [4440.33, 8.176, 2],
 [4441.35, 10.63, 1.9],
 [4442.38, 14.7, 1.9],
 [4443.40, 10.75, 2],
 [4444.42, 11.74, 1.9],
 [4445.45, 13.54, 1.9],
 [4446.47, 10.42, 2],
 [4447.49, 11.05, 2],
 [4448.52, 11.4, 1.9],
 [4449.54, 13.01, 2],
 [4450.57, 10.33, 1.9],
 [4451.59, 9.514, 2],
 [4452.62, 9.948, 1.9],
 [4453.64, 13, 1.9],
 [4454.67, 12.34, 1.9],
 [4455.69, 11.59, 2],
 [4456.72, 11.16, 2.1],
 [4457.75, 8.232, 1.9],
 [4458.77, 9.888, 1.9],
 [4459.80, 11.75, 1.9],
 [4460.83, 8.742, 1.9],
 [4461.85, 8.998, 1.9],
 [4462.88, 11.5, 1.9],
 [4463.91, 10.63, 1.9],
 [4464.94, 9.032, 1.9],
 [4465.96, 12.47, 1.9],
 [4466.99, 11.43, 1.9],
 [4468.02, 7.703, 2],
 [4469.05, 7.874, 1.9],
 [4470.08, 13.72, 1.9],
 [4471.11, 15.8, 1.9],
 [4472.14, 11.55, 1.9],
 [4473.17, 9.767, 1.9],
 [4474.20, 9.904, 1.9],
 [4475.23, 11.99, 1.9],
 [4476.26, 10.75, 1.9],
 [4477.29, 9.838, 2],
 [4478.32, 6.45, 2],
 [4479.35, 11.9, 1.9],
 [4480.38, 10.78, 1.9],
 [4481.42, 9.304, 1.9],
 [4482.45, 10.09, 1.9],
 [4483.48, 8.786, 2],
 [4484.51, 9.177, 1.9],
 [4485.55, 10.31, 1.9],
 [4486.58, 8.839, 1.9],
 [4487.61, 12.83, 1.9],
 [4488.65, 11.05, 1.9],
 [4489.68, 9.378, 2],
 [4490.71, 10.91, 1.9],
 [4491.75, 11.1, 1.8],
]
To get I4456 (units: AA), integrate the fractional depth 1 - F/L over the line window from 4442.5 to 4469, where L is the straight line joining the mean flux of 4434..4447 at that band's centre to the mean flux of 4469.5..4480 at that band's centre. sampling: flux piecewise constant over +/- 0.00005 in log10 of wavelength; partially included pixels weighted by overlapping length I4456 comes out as 1.0 AA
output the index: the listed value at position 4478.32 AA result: 6.45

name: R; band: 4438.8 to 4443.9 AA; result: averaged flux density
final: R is 11.6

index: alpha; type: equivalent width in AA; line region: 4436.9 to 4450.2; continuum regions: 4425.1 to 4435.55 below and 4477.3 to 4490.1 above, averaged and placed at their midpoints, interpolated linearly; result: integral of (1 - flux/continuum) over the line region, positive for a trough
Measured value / -2.0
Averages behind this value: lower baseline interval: 10.6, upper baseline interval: 9.91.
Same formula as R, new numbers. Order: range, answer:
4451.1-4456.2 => 11.3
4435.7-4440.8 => 11.3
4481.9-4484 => 9.47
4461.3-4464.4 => 10.4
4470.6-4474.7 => 11.8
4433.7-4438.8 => 10.5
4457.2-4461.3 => 9.67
